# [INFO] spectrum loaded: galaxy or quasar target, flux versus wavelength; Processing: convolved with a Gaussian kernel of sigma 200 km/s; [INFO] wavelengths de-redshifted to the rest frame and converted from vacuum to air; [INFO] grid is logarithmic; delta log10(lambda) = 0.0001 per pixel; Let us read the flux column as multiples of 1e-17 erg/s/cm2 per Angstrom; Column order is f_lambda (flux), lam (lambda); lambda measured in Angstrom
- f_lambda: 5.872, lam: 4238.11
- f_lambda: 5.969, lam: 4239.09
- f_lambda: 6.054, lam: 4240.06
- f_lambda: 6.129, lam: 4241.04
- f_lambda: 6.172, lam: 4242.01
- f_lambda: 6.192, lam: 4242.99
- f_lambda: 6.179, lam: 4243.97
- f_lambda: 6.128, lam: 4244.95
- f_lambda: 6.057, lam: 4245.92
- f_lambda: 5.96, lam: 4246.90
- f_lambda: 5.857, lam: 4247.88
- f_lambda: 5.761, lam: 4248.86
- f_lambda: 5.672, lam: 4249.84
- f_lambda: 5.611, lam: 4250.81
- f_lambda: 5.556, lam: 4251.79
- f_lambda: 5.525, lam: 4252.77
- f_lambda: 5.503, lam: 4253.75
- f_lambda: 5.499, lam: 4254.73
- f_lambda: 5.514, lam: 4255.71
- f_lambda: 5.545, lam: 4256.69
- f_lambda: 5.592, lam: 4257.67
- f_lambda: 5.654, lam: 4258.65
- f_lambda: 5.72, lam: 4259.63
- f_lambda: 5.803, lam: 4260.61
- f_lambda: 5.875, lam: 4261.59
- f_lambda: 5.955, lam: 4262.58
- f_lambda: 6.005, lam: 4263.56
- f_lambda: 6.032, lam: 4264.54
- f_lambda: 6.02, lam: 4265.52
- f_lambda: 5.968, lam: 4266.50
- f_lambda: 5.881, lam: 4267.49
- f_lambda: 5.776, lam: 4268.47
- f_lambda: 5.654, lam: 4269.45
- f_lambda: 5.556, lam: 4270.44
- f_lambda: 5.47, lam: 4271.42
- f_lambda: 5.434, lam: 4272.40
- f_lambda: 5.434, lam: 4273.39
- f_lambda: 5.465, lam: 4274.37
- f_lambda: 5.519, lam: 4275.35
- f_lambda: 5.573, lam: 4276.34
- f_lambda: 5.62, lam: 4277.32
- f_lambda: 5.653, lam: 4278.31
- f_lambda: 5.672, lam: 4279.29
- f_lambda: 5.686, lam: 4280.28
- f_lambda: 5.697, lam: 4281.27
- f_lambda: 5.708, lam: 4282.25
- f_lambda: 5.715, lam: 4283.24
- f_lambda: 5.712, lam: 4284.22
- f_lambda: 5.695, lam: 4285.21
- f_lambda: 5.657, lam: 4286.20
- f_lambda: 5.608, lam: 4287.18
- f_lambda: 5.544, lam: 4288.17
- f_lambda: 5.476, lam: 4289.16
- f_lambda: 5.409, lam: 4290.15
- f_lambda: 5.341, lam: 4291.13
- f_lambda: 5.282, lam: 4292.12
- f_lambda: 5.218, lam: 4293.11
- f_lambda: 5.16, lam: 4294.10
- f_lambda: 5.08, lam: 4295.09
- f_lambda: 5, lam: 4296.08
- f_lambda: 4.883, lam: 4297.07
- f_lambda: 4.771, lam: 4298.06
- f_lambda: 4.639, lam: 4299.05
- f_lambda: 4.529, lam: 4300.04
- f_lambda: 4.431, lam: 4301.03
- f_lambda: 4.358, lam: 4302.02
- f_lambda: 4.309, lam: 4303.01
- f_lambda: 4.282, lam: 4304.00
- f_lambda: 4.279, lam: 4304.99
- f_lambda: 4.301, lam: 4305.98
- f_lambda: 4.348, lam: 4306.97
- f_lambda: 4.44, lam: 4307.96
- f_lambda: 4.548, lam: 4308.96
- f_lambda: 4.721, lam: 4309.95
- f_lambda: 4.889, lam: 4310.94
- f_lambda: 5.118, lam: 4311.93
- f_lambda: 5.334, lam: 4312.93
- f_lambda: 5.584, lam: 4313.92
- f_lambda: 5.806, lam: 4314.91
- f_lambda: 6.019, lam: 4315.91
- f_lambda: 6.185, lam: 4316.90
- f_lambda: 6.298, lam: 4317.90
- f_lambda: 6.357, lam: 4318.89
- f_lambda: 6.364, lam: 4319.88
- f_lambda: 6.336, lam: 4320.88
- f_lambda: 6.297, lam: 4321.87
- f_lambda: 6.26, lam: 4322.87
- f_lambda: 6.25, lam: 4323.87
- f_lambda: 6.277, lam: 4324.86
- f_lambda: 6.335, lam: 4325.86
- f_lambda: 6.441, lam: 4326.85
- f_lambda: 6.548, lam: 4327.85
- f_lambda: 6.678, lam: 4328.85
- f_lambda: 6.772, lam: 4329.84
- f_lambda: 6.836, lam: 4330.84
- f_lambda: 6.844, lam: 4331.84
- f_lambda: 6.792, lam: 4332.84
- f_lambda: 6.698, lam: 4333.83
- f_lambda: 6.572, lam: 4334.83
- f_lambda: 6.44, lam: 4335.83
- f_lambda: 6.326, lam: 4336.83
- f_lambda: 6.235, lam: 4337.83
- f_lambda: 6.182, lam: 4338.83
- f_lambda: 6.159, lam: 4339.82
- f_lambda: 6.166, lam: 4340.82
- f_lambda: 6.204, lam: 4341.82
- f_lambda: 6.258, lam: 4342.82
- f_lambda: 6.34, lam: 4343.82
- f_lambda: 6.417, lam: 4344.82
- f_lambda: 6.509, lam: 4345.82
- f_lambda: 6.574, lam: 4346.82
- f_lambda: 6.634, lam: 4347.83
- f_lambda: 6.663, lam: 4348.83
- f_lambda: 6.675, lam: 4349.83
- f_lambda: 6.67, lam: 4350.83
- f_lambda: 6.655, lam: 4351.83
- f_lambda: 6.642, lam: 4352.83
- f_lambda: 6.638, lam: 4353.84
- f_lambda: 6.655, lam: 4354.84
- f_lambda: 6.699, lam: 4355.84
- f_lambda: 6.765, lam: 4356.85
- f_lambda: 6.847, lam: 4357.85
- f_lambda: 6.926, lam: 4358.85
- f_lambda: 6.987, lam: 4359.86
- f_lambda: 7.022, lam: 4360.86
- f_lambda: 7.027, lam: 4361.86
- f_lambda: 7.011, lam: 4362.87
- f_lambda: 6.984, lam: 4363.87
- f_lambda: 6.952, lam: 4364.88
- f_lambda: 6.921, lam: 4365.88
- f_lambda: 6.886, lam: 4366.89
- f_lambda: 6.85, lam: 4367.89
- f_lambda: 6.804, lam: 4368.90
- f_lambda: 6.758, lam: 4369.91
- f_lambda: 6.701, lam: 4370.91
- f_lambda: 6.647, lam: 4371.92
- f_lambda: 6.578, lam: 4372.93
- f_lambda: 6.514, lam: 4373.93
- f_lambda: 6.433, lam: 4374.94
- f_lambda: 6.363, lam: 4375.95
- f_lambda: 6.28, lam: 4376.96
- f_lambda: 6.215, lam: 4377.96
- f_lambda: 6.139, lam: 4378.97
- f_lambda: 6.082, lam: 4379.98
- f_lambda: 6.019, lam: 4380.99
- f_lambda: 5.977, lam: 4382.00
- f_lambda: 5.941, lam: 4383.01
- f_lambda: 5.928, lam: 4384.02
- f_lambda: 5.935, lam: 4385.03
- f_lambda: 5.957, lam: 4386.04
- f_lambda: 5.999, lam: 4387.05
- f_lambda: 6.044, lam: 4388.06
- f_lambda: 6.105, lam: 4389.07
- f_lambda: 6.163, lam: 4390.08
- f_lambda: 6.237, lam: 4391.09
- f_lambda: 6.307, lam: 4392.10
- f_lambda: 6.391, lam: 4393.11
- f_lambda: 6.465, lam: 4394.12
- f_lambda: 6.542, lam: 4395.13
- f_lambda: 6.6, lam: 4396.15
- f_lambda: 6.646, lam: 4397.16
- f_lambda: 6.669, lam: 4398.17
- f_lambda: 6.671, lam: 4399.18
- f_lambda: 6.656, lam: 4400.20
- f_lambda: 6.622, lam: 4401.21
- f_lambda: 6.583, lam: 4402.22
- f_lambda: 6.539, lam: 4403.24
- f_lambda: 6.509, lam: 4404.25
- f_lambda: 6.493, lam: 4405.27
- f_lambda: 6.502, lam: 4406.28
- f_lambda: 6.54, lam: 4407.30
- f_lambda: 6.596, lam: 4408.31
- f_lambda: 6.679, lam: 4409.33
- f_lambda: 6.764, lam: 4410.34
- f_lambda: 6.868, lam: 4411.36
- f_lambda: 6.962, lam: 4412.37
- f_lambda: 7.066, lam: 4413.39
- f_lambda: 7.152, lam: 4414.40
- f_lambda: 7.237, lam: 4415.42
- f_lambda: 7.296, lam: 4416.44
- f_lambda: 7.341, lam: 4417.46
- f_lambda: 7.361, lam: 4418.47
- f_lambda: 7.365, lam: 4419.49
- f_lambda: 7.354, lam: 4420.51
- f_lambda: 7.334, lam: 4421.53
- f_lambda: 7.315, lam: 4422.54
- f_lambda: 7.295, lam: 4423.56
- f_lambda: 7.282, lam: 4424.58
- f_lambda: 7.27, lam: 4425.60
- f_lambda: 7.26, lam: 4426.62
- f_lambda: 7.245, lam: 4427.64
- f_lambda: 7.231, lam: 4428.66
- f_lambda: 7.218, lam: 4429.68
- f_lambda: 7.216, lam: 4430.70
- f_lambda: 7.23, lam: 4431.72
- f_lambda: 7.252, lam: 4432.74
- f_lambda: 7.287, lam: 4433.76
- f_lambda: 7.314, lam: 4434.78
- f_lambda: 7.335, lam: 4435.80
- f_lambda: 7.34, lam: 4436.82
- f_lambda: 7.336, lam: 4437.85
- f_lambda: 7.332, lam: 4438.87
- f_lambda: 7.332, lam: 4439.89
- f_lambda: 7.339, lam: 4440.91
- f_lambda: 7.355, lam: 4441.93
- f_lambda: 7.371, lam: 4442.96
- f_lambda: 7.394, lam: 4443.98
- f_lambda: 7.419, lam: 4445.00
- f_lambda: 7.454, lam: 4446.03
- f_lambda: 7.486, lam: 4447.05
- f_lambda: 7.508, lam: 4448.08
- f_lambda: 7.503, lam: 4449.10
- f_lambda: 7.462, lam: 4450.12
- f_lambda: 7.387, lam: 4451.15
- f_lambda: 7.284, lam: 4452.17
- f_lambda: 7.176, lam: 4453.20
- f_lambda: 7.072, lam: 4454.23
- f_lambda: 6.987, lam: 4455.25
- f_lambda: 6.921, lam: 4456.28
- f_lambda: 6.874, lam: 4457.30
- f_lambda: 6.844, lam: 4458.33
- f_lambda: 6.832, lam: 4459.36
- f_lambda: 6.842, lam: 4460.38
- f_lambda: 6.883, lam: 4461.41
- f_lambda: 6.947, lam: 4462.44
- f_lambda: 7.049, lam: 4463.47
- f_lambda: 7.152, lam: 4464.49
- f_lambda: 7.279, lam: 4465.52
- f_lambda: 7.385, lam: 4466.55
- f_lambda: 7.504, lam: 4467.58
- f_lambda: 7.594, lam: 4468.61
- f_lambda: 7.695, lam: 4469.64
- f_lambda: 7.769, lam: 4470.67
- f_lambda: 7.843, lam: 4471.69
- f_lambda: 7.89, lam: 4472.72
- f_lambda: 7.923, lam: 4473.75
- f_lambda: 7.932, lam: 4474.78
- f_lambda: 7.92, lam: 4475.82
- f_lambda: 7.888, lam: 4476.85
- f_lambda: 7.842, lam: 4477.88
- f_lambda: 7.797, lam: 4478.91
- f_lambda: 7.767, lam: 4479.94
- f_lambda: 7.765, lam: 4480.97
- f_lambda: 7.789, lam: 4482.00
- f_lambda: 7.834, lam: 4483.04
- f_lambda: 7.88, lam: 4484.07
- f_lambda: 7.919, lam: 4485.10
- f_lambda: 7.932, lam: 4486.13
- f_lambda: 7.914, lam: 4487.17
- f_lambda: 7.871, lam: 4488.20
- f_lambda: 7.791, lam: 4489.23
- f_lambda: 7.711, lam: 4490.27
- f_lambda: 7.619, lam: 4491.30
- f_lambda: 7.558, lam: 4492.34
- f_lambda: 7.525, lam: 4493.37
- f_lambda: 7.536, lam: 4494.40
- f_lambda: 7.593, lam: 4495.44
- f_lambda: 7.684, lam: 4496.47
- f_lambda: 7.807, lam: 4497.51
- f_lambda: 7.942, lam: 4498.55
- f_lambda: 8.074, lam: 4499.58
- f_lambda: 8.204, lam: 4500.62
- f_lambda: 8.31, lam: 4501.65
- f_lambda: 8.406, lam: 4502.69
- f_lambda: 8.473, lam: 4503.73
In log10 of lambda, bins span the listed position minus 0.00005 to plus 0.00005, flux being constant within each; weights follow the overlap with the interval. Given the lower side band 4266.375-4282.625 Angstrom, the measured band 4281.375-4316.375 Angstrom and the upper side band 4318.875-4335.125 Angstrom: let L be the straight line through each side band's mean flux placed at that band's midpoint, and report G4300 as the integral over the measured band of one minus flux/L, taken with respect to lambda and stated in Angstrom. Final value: 5.6 Angstrom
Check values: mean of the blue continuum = 5.62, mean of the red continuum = 6.51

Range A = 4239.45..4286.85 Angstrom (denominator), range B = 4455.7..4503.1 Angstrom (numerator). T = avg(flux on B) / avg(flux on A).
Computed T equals 1.33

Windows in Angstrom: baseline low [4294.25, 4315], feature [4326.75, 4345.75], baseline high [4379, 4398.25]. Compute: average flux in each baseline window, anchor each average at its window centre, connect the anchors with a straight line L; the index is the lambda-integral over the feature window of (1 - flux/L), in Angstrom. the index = -4.3 Angstrom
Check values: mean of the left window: 4.73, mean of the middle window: 6.47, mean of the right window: 6.2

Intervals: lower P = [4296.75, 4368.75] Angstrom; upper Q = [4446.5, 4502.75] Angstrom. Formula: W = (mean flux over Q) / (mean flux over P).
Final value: 1.24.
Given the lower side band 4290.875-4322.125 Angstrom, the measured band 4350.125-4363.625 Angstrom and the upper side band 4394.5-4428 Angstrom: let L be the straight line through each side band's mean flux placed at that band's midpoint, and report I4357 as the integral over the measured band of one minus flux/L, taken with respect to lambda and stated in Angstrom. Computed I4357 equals -1.84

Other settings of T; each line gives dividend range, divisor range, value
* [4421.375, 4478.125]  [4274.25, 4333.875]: 1.32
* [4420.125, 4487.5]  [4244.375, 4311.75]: 1.38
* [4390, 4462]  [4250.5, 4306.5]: 1.30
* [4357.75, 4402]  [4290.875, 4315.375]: 1.35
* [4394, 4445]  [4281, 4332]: 1.28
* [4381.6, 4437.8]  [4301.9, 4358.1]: 1.12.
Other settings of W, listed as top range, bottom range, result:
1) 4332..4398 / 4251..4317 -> 1.21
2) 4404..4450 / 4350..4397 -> 1.11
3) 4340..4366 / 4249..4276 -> 1.18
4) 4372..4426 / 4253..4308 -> 1.23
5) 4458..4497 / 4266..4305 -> 1.43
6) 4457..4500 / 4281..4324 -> 1.44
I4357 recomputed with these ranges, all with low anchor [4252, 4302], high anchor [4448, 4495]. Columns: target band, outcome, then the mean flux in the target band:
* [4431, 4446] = -0.35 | 7.33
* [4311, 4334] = -1.08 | 6.25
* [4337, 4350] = -0.41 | 6.38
